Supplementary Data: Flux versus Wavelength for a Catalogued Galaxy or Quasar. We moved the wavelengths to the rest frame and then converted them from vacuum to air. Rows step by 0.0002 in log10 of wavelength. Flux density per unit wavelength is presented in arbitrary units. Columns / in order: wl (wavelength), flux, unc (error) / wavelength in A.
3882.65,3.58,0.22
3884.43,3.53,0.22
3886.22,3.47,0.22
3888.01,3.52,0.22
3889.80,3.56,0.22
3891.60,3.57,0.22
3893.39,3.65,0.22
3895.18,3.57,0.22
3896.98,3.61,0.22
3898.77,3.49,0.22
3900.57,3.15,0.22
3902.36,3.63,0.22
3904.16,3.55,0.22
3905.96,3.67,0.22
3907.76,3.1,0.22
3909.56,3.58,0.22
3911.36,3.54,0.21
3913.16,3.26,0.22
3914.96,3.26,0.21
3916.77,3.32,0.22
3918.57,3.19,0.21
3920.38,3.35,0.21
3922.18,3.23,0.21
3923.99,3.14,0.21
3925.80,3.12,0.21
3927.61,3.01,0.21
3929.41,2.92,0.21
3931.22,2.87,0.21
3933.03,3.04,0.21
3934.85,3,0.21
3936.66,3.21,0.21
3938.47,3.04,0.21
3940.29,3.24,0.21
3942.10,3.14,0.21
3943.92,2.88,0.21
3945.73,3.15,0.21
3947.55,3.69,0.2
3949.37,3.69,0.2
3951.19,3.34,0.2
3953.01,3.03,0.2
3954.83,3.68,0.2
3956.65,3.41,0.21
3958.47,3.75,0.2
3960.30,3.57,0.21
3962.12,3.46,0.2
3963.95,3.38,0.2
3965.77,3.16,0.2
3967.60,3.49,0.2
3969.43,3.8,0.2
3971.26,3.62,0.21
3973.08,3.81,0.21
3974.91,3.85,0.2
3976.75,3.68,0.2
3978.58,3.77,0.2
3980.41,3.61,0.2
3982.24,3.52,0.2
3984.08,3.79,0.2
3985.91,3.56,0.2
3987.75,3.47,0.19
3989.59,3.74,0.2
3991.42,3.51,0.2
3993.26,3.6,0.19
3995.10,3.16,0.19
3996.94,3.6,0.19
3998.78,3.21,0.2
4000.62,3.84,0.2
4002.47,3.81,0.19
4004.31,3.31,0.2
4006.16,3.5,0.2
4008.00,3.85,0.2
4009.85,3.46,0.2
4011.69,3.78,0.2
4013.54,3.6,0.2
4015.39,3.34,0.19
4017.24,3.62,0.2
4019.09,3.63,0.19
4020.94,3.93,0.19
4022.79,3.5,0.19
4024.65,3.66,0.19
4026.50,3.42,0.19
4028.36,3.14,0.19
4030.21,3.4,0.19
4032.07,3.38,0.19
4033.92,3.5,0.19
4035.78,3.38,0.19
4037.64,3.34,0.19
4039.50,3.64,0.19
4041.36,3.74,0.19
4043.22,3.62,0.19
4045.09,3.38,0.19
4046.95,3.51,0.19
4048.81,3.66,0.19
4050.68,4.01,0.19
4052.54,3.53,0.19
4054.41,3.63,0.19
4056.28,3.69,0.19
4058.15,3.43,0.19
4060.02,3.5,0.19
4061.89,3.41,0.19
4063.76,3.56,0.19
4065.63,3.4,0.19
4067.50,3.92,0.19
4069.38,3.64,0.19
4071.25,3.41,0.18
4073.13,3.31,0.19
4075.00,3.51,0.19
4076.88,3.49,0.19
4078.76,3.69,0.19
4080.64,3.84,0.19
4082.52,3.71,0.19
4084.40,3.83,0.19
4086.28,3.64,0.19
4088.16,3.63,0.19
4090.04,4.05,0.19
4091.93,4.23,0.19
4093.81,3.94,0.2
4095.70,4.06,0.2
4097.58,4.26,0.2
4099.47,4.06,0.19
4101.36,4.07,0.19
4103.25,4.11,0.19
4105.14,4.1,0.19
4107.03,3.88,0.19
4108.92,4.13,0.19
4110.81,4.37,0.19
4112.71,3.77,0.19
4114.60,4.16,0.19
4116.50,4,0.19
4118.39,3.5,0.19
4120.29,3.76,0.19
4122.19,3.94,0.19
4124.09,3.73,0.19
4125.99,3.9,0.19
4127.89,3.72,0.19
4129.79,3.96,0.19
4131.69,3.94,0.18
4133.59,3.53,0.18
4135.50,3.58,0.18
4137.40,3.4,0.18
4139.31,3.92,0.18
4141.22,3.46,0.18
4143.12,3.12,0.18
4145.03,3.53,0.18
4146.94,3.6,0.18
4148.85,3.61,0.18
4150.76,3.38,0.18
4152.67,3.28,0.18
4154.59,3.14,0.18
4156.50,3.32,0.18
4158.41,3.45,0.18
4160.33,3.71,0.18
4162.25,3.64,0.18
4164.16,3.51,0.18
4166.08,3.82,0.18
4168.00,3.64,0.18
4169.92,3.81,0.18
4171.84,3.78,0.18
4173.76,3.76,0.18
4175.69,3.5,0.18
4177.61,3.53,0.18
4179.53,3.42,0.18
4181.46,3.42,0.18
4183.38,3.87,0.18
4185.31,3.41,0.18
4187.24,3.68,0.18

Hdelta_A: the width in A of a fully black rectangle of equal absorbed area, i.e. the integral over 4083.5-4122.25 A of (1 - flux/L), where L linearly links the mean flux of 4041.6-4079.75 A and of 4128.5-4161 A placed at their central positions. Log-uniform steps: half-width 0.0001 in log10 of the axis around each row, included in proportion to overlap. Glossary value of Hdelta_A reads -4.70 A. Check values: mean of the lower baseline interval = 3.57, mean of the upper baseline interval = 3.53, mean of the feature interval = 3.98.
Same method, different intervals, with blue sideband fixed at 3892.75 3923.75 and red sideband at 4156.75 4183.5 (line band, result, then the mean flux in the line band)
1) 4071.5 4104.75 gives -2.7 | 3.84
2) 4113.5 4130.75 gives -1.3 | 3.85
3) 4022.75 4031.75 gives 0.2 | 3.41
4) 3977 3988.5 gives -0.5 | 3.63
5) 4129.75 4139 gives -0.2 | 3.67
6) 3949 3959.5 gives -0.1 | 3.47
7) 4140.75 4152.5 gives 0.5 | 3.44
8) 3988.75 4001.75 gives -0.2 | 3.53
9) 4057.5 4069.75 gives -0.1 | 3.55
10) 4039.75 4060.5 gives -0.5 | 3.61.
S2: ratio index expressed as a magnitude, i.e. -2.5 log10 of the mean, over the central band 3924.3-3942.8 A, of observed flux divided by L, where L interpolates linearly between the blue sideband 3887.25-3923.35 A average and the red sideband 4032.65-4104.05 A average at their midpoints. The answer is 0.14 mag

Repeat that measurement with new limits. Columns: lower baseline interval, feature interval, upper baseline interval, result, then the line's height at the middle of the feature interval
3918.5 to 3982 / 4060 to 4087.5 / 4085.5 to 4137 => 0.06 mag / 3.79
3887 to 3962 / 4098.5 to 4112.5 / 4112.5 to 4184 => -0.14 mag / 3.58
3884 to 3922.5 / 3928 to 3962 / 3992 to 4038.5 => 0.07 mag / 3.47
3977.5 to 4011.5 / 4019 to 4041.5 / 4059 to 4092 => 0.03 mag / 3.6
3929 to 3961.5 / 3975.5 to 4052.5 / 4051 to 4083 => -0.04 mag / 3.44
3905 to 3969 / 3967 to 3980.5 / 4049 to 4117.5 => -0.09 mag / 3.42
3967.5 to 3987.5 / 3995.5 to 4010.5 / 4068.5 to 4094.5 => 0.04 mag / 3.69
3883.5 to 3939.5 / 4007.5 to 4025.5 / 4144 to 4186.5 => -0.07 mag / 3.42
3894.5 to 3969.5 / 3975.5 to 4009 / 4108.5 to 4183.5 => -0.05 mag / 3.42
